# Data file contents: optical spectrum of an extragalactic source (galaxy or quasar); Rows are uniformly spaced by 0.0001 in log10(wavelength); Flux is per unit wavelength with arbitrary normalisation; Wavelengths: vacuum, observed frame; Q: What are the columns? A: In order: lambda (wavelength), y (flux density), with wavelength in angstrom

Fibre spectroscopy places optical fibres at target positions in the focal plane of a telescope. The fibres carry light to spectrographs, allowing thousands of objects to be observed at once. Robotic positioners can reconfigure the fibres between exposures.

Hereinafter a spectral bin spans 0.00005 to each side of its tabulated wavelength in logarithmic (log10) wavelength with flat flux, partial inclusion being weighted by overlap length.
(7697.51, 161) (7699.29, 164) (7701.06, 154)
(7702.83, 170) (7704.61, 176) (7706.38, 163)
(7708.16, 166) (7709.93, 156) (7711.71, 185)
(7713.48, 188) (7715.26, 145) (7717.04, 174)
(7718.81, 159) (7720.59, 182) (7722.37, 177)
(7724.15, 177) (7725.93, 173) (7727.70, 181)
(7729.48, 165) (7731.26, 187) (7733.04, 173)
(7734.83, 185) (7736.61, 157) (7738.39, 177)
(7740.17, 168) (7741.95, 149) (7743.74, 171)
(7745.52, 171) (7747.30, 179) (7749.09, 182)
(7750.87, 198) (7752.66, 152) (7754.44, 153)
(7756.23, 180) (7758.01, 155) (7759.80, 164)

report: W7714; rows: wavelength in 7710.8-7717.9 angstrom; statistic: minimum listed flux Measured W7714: 145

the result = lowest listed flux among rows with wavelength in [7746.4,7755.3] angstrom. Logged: 152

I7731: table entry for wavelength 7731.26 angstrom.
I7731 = 187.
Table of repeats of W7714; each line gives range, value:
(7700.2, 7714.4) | 154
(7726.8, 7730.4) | 165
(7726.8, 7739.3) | 157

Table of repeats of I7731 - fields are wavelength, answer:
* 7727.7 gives 181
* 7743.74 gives 171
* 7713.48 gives 188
